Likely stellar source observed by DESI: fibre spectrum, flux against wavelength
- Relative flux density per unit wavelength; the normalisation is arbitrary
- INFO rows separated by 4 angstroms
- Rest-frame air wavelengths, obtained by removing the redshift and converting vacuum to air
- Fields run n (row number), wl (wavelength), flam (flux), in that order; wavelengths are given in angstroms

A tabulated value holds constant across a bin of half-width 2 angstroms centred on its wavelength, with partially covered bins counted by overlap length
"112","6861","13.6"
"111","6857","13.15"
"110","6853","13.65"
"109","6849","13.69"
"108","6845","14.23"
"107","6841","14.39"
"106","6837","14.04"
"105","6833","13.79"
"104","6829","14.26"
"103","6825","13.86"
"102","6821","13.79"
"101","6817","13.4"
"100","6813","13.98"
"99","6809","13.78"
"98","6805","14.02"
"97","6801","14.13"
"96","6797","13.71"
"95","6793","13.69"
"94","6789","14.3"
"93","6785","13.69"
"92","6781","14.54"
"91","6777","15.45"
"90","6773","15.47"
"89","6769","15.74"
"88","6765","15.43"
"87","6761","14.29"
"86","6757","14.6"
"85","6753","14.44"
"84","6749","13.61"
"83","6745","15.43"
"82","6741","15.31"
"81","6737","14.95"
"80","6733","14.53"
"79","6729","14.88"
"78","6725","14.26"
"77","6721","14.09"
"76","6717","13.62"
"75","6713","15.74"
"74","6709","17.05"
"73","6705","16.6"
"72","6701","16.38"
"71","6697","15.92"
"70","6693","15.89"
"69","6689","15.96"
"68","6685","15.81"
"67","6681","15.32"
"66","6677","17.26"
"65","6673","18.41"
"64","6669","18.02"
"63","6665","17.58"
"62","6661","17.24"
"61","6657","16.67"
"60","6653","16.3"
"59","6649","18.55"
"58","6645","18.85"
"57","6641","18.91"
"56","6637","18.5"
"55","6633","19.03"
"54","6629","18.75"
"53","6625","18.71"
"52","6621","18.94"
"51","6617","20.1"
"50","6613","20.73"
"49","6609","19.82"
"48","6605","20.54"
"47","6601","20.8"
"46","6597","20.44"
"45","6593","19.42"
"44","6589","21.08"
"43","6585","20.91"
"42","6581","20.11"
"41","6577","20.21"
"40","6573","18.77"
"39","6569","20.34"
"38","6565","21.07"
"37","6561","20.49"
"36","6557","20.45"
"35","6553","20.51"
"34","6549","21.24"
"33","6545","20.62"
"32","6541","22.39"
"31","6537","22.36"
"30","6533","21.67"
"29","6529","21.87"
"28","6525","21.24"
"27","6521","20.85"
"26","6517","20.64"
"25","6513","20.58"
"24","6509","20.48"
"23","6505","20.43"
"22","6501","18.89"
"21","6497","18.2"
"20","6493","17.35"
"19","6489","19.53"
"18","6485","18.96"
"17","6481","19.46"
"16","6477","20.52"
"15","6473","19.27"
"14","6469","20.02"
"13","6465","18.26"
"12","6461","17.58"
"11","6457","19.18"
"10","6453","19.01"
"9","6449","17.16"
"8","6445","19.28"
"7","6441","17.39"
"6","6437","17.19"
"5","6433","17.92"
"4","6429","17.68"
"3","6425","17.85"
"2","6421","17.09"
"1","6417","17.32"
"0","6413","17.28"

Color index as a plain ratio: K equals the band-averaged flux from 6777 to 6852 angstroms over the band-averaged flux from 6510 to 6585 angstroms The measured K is 0.67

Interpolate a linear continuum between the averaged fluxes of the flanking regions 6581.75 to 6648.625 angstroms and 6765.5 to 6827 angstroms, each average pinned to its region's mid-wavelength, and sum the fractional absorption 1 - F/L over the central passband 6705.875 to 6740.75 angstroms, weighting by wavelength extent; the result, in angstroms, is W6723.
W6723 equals 3.2 angstroms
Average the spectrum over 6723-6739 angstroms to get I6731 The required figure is 14.7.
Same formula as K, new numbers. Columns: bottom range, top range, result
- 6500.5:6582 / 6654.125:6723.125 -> 0.79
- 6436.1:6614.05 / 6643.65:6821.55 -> 0.77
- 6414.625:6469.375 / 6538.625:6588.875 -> 1.15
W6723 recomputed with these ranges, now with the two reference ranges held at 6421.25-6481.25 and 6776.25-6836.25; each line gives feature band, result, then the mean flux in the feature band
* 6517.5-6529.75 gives -2.54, 21.2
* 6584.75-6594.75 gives -2.22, 20.4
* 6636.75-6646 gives -1.57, 18.8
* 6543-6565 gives -4.54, 20.7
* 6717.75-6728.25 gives 0.59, 14.2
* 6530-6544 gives -3.74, 22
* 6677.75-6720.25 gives -1.32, 15.8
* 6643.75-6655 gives -1.32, 17.8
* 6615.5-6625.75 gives -1.85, 19.3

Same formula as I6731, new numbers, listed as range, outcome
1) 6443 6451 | 18.2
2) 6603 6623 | 20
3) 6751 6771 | 14.9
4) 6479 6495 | 18.8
